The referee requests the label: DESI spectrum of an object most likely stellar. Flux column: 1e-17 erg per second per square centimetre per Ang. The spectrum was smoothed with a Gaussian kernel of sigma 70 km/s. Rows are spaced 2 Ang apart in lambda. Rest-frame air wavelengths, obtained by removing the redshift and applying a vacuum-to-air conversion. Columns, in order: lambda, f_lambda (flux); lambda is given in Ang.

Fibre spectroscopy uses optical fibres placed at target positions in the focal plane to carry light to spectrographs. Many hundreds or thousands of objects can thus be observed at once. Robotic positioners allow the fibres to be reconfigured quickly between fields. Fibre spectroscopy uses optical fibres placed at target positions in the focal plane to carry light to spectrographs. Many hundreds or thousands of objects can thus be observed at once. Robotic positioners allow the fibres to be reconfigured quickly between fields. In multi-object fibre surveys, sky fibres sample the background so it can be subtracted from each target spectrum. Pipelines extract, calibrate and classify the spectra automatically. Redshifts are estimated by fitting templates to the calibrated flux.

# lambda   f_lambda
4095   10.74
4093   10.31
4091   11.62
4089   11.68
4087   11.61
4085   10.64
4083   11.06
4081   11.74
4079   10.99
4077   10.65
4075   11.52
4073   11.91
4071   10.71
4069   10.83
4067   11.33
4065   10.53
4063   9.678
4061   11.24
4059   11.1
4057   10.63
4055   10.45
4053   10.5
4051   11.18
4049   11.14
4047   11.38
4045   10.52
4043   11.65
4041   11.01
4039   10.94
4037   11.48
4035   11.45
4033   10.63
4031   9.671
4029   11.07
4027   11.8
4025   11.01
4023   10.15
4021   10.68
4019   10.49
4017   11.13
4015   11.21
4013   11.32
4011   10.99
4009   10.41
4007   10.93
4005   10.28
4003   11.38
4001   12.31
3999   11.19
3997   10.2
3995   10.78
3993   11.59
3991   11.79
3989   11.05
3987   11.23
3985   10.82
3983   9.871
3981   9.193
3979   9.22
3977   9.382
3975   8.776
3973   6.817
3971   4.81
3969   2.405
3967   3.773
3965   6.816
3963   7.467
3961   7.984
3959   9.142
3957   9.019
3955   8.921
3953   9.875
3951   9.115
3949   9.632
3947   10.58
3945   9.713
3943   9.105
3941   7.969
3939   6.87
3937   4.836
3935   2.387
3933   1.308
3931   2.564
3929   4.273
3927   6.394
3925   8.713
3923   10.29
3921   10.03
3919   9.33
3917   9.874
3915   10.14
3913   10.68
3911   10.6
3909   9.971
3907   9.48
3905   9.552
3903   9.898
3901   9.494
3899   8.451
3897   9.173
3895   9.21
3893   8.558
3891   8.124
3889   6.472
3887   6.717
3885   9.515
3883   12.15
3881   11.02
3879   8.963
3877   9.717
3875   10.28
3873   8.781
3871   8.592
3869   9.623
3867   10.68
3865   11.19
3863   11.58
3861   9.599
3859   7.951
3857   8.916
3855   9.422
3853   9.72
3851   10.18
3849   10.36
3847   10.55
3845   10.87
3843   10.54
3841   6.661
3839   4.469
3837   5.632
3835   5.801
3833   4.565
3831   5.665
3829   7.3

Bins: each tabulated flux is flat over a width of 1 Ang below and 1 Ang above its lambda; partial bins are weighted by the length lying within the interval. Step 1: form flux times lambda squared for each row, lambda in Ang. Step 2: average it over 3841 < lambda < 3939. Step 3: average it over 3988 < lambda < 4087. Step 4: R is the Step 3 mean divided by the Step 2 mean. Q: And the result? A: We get 1.34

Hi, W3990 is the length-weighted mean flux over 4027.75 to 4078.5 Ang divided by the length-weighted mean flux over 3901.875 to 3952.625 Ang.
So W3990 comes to 1.3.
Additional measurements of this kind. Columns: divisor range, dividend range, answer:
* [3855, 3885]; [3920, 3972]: 0.71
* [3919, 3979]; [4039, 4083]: 1.51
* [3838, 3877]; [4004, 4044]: 1.15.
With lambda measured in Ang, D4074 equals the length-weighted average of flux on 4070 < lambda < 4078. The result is 11.2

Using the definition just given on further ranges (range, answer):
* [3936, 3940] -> 5.85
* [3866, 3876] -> 9.59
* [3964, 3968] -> 5.29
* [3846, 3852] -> 10.4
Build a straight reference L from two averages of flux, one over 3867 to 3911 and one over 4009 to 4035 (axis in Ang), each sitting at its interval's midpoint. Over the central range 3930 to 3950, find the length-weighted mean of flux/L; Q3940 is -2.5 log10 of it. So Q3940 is 0.46 mag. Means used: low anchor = 9.29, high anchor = 10.9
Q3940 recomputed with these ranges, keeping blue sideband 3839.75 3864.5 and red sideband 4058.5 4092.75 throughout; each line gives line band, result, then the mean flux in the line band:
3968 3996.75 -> 0.15 mag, 9.15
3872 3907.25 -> 0.08 mag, 9.19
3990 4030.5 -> -0.03 mag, 11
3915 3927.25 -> 0.08 mag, 9.36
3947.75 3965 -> 0.17 mag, 8.8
